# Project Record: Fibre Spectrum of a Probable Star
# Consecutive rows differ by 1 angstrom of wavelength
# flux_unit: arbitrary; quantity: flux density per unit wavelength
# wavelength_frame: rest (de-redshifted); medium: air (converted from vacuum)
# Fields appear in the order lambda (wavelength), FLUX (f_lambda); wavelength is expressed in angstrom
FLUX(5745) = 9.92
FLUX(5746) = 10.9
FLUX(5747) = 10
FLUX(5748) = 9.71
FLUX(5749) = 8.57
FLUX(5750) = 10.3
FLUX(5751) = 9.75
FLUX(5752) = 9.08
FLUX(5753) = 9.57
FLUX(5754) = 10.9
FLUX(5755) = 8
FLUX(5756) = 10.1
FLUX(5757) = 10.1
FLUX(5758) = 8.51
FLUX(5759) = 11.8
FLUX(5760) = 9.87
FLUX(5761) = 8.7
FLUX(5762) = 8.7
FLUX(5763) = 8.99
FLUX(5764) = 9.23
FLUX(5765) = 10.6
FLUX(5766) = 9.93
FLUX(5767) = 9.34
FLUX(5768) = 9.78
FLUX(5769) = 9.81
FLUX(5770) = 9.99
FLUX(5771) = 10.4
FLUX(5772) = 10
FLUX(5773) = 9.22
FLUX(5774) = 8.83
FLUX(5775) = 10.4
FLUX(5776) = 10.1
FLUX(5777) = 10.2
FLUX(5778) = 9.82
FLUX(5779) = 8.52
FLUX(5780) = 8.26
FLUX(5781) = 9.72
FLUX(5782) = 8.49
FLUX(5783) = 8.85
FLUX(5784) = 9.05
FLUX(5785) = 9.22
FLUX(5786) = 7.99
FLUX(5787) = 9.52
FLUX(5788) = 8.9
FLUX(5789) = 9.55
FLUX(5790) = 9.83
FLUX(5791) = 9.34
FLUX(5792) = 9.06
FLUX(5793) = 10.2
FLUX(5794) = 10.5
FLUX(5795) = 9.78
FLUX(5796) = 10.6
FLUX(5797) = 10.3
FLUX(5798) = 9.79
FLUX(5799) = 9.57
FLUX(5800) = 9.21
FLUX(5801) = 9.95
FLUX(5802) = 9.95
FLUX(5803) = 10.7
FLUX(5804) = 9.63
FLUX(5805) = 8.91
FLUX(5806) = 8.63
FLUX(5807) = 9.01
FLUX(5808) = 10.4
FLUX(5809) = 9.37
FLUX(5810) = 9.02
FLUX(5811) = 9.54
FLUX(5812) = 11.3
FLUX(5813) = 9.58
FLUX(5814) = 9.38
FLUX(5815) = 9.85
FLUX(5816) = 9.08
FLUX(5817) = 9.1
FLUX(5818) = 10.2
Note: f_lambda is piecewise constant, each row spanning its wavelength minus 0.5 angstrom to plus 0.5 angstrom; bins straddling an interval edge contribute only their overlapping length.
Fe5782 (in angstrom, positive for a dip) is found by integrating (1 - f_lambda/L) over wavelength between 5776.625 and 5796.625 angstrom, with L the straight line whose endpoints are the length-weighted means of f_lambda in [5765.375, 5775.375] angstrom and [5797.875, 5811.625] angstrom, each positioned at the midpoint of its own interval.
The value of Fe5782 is 0.6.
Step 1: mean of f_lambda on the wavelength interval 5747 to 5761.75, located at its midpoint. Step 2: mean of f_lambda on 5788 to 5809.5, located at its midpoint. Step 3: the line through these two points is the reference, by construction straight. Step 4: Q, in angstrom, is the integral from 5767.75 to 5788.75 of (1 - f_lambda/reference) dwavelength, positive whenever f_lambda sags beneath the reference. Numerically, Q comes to 0.6 angstrom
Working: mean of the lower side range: 9.64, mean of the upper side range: 9.71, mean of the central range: 9.38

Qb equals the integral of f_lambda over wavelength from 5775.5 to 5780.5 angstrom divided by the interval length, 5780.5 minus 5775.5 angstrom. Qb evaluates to 9.38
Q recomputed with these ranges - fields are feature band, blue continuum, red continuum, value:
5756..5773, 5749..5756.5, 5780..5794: -0.47 angstrom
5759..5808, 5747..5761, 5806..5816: 0.54 angstrom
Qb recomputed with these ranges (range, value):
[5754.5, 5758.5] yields 9.18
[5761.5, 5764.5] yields 8.97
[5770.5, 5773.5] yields 9.87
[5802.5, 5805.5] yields 9.75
